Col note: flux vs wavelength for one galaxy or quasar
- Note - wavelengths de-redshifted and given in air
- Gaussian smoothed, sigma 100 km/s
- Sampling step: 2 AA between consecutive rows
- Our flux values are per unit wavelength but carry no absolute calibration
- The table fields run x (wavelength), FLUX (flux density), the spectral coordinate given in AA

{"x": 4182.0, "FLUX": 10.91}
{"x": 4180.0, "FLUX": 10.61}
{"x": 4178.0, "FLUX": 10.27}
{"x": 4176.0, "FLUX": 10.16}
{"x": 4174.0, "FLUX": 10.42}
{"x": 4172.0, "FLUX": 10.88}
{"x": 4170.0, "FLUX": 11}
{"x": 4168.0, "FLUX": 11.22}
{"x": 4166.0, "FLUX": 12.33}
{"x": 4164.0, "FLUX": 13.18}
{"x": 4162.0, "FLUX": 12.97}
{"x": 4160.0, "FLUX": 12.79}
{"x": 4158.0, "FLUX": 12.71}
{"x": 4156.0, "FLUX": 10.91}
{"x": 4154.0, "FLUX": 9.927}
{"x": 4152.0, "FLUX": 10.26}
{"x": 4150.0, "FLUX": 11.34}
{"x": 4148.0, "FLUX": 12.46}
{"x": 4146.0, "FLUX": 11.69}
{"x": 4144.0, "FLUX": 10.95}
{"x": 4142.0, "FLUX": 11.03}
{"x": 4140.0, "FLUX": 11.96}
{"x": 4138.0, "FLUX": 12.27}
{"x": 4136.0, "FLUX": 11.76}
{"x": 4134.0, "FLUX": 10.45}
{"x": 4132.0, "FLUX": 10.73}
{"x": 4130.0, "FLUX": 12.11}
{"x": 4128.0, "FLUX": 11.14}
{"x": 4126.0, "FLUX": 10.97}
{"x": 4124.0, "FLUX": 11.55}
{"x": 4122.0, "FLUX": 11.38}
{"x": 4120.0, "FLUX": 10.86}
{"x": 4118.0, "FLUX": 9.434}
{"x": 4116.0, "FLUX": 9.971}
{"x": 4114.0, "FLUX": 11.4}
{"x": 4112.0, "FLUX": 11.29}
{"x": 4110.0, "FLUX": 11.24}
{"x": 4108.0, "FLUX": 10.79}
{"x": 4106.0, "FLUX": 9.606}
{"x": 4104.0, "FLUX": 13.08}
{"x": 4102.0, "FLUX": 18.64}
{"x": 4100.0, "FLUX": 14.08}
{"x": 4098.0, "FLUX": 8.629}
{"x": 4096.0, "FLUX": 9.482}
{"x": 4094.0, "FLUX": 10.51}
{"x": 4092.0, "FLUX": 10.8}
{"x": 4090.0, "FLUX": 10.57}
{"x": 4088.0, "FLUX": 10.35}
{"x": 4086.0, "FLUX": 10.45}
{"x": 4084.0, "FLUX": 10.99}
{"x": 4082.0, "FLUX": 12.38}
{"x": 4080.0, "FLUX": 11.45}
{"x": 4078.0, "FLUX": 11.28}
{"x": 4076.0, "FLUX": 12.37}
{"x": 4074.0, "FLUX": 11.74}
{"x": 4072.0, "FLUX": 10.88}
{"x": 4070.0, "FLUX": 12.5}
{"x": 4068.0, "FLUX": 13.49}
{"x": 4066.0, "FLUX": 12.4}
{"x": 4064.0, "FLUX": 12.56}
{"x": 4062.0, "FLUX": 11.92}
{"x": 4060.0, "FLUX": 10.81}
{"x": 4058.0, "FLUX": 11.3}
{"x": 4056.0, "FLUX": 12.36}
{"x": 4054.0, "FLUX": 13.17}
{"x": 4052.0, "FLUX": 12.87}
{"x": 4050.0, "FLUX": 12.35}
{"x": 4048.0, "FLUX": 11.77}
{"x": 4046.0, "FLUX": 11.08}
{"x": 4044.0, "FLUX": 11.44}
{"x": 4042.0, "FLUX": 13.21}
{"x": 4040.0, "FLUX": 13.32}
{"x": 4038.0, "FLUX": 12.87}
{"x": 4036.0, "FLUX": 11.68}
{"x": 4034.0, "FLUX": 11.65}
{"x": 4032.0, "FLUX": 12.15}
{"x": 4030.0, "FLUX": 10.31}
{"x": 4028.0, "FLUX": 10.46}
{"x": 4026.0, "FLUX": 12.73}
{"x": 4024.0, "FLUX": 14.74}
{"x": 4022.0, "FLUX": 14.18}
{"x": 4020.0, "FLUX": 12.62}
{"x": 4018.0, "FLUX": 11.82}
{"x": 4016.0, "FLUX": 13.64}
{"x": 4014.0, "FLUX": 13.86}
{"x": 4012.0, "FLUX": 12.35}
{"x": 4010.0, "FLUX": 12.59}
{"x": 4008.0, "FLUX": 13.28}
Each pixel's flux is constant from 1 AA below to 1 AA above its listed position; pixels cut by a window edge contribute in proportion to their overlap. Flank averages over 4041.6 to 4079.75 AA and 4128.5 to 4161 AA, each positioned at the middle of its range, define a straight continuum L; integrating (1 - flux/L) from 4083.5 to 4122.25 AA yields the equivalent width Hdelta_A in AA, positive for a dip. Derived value 1.89 AA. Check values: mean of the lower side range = 12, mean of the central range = 11.2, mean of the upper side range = 11.5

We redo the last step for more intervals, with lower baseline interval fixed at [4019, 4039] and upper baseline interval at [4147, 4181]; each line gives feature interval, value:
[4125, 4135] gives 0.5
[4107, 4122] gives 1.2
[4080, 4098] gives 2.0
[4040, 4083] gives 0.1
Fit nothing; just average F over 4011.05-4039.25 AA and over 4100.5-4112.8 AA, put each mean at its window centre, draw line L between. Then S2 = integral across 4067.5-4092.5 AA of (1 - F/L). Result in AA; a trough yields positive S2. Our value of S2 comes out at 2.1 AA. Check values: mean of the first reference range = 12.5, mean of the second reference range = 12.5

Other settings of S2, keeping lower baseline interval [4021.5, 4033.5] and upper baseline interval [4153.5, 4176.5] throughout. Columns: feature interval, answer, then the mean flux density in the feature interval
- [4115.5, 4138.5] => 1.5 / 11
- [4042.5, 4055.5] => 0.0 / 12.2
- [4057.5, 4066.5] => 0.3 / 11.8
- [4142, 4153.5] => 0.4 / 11.3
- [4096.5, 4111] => -0.3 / 12.2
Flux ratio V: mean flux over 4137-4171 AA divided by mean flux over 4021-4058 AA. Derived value 0.95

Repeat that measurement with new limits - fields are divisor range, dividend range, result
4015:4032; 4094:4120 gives 0.91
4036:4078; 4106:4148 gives 0.91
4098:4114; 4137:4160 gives 0.93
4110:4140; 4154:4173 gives 1.07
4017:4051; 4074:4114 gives 0.94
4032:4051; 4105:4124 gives 0.88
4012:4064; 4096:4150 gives 0.93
